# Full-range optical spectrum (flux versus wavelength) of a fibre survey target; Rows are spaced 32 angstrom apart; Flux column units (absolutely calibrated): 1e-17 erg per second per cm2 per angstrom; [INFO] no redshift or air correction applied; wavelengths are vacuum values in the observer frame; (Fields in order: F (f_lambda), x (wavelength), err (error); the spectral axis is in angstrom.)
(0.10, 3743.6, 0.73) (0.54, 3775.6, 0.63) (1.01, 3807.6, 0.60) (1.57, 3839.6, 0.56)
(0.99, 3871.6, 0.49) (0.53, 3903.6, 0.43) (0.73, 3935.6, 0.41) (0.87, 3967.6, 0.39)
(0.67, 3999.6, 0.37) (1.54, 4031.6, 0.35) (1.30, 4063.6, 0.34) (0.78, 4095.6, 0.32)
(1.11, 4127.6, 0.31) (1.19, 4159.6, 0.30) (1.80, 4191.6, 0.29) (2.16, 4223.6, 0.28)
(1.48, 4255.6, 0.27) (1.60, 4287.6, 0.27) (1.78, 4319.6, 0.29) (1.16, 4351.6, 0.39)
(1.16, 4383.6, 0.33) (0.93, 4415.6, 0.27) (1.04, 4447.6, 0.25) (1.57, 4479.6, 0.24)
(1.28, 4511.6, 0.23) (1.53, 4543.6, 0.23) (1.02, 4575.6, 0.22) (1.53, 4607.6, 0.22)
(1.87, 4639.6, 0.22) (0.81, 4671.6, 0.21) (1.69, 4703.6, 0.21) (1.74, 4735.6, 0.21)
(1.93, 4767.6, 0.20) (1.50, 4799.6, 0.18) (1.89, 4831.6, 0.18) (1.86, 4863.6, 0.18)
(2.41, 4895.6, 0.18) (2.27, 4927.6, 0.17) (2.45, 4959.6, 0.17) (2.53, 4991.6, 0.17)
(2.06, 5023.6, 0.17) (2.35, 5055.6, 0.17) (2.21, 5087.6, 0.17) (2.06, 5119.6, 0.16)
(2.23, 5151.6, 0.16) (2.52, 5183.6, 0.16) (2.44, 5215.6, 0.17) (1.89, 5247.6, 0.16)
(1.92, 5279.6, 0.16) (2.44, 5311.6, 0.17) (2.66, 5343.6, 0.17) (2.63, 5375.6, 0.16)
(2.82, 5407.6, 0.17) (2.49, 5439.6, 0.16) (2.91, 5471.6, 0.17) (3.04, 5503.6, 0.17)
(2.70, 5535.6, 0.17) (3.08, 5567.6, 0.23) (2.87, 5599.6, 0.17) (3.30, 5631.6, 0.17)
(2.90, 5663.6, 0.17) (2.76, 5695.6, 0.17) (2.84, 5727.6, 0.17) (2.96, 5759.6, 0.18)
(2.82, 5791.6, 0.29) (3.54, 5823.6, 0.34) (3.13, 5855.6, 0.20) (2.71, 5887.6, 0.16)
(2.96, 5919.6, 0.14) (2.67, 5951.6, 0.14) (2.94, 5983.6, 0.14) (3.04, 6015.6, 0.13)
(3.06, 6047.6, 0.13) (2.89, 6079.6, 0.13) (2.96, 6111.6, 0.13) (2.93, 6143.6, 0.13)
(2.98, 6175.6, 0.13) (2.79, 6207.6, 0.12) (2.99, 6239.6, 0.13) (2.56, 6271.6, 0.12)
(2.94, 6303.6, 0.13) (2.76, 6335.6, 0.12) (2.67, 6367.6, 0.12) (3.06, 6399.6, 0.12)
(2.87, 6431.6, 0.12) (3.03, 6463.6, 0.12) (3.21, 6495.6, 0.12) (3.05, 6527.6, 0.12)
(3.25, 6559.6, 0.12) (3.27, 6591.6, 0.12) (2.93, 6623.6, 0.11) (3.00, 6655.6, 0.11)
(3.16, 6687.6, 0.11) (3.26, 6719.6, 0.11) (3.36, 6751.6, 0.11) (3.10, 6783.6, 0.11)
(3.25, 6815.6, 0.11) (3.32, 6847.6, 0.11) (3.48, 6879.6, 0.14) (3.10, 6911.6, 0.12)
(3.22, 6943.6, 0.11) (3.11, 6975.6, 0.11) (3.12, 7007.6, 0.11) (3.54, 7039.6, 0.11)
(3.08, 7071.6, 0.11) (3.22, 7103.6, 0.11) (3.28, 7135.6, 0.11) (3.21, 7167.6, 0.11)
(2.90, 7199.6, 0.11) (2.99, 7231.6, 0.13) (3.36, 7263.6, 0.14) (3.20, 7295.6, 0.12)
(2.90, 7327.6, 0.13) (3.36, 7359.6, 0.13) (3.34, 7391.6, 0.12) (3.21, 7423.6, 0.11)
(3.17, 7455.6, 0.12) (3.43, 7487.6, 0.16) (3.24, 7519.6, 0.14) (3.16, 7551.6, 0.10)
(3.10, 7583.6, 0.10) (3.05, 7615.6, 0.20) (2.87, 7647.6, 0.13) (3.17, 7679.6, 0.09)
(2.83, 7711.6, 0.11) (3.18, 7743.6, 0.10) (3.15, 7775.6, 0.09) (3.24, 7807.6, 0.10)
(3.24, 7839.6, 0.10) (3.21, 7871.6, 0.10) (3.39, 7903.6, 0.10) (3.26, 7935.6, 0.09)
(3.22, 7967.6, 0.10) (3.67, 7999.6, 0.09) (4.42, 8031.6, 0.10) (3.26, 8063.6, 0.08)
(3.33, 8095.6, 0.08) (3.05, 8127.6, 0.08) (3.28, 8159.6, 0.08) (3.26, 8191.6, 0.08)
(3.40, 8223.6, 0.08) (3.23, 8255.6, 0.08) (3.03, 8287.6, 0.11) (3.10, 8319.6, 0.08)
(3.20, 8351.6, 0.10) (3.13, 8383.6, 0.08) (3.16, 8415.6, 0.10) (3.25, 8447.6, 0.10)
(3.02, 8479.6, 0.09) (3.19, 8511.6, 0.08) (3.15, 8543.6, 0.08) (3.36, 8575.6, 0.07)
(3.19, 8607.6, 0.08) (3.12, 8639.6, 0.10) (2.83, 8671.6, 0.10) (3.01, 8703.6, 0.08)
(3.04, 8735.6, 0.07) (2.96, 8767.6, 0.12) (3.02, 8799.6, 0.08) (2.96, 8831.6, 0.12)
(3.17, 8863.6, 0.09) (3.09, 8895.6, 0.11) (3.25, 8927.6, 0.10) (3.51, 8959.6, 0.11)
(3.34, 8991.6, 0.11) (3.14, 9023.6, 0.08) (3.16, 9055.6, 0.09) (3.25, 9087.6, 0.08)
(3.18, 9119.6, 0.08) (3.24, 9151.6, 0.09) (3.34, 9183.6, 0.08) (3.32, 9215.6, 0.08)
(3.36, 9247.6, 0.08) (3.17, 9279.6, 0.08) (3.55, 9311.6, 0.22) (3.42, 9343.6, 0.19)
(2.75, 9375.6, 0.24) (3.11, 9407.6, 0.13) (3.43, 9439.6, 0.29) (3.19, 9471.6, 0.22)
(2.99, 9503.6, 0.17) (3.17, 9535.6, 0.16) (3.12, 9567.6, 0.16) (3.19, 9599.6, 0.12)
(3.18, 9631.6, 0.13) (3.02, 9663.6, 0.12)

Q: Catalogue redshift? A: 0.22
